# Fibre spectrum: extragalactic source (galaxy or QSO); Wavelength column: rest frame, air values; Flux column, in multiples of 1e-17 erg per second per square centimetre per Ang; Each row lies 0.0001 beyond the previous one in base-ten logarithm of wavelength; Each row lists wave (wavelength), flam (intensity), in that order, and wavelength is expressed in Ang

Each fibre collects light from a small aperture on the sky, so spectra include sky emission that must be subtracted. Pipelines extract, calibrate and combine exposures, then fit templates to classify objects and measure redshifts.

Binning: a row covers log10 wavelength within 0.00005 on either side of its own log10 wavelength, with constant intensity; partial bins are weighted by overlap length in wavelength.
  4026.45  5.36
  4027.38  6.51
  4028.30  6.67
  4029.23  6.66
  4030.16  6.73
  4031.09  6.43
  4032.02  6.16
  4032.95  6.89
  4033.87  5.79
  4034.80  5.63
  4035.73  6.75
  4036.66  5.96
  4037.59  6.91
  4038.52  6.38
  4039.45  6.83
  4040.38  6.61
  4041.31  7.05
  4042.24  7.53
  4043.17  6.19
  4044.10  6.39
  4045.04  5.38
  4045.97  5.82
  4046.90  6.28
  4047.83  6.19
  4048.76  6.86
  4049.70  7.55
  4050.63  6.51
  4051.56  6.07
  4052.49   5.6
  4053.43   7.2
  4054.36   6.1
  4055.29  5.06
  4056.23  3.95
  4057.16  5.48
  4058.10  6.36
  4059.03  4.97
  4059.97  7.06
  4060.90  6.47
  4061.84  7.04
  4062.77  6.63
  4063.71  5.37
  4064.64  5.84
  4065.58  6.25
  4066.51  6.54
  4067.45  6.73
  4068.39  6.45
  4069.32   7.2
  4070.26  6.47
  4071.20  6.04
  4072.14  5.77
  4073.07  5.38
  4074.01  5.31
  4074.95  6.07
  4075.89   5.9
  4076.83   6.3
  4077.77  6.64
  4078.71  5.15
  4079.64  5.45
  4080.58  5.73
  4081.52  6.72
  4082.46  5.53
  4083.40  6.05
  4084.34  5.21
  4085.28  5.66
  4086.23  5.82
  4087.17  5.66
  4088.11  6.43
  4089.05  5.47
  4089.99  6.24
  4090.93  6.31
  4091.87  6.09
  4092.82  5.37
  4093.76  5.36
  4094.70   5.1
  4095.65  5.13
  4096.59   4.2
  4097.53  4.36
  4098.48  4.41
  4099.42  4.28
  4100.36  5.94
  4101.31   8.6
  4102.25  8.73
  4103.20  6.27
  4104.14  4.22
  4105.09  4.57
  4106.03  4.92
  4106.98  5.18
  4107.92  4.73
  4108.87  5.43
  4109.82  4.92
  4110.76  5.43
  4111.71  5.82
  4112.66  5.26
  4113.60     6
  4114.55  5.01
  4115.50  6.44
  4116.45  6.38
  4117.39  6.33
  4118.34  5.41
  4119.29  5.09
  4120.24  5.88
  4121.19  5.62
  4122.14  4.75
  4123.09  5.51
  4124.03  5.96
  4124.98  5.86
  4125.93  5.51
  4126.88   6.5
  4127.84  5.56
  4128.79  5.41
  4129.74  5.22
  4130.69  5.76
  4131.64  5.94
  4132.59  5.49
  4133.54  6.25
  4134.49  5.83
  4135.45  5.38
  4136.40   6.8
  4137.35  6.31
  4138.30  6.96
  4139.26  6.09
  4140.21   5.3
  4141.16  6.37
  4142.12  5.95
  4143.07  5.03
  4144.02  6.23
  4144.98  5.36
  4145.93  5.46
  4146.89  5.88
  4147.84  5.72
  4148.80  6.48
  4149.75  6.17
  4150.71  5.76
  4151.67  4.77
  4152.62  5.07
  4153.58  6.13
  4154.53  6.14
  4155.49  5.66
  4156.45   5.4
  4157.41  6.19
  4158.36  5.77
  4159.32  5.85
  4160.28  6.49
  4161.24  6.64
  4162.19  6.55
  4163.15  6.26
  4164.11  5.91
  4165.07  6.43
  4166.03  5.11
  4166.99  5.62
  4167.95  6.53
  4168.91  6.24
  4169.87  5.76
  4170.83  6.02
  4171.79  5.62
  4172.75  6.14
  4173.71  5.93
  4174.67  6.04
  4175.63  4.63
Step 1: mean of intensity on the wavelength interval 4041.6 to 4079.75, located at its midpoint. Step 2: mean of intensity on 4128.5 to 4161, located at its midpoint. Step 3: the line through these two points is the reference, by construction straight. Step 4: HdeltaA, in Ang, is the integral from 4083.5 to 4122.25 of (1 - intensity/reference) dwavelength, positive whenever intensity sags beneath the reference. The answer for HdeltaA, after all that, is 2.7 Ang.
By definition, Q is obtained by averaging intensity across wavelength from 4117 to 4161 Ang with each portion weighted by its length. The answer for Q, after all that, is 5.8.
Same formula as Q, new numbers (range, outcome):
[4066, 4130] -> 5.72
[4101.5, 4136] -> 5.65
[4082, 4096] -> 5.7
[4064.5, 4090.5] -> 6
